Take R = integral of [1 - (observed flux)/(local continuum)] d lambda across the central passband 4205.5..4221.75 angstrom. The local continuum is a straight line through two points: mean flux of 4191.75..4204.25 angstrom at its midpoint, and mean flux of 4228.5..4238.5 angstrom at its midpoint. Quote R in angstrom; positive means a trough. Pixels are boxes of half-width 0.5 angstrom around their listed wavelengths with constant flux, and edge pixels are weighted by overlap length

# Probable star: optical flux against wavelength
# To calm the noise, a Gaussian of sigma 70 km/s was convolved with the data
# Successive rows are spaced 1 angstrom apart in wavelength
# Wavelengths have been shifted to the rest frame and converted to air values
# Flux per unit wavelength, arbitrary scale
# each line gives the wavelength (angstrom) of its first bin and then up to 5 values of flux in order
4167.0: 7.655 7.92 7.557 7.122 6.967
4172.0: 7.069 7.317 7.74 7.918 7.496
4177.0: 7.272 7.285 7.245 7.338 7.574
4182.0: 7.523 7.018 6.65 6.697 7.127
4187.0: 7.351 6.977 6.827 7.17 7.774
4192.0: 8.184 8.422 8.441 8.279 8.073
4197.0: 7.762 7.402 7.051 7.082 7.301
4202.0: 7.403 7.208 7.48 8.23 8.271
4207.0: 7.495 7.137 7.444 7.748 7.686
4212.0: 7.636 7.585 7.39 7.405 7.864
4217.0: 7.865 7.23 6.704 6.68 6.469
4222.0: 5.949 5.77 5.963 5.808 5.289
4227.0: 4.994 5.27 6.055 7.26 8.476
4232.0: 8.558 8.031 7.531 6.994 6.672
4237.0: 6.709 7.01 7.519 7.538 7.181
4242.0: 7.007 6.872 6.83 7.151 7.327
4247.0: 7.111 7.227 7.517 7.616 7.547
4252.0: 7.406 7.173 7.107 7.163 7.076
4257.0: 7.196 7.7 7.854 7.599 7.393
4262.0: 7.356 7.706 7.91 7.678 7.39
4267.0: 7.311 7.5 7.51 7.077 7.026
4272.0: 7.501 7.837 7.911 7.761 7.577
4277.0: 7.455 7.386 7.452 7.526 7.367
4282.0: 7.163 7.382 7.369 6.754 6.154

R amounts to 0.3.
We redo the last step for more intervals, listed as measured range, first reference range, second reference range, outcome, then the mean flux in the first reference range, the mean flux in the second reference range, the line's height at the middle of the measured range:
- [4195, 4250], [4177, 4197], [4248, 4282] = 2.4 angstrom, 7.47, 7.46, 7.47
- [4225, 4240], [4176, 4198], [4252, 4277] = 1.2 angstrom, 7.47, 7.47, 7.47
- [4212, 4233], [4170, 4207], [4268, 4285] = 1.9 angstrom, 7.47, 7.44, 7.45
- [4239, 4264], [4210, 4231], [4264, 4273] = -0.6 angstrom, 6.71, 7.43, 7.18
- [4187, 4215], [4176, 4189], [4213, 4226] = -2.6 angstrom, 7.17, 6.73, 6.95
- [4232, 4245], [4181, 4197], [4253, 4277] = 0.5 angstrom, 7.51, 7.48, 7.49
